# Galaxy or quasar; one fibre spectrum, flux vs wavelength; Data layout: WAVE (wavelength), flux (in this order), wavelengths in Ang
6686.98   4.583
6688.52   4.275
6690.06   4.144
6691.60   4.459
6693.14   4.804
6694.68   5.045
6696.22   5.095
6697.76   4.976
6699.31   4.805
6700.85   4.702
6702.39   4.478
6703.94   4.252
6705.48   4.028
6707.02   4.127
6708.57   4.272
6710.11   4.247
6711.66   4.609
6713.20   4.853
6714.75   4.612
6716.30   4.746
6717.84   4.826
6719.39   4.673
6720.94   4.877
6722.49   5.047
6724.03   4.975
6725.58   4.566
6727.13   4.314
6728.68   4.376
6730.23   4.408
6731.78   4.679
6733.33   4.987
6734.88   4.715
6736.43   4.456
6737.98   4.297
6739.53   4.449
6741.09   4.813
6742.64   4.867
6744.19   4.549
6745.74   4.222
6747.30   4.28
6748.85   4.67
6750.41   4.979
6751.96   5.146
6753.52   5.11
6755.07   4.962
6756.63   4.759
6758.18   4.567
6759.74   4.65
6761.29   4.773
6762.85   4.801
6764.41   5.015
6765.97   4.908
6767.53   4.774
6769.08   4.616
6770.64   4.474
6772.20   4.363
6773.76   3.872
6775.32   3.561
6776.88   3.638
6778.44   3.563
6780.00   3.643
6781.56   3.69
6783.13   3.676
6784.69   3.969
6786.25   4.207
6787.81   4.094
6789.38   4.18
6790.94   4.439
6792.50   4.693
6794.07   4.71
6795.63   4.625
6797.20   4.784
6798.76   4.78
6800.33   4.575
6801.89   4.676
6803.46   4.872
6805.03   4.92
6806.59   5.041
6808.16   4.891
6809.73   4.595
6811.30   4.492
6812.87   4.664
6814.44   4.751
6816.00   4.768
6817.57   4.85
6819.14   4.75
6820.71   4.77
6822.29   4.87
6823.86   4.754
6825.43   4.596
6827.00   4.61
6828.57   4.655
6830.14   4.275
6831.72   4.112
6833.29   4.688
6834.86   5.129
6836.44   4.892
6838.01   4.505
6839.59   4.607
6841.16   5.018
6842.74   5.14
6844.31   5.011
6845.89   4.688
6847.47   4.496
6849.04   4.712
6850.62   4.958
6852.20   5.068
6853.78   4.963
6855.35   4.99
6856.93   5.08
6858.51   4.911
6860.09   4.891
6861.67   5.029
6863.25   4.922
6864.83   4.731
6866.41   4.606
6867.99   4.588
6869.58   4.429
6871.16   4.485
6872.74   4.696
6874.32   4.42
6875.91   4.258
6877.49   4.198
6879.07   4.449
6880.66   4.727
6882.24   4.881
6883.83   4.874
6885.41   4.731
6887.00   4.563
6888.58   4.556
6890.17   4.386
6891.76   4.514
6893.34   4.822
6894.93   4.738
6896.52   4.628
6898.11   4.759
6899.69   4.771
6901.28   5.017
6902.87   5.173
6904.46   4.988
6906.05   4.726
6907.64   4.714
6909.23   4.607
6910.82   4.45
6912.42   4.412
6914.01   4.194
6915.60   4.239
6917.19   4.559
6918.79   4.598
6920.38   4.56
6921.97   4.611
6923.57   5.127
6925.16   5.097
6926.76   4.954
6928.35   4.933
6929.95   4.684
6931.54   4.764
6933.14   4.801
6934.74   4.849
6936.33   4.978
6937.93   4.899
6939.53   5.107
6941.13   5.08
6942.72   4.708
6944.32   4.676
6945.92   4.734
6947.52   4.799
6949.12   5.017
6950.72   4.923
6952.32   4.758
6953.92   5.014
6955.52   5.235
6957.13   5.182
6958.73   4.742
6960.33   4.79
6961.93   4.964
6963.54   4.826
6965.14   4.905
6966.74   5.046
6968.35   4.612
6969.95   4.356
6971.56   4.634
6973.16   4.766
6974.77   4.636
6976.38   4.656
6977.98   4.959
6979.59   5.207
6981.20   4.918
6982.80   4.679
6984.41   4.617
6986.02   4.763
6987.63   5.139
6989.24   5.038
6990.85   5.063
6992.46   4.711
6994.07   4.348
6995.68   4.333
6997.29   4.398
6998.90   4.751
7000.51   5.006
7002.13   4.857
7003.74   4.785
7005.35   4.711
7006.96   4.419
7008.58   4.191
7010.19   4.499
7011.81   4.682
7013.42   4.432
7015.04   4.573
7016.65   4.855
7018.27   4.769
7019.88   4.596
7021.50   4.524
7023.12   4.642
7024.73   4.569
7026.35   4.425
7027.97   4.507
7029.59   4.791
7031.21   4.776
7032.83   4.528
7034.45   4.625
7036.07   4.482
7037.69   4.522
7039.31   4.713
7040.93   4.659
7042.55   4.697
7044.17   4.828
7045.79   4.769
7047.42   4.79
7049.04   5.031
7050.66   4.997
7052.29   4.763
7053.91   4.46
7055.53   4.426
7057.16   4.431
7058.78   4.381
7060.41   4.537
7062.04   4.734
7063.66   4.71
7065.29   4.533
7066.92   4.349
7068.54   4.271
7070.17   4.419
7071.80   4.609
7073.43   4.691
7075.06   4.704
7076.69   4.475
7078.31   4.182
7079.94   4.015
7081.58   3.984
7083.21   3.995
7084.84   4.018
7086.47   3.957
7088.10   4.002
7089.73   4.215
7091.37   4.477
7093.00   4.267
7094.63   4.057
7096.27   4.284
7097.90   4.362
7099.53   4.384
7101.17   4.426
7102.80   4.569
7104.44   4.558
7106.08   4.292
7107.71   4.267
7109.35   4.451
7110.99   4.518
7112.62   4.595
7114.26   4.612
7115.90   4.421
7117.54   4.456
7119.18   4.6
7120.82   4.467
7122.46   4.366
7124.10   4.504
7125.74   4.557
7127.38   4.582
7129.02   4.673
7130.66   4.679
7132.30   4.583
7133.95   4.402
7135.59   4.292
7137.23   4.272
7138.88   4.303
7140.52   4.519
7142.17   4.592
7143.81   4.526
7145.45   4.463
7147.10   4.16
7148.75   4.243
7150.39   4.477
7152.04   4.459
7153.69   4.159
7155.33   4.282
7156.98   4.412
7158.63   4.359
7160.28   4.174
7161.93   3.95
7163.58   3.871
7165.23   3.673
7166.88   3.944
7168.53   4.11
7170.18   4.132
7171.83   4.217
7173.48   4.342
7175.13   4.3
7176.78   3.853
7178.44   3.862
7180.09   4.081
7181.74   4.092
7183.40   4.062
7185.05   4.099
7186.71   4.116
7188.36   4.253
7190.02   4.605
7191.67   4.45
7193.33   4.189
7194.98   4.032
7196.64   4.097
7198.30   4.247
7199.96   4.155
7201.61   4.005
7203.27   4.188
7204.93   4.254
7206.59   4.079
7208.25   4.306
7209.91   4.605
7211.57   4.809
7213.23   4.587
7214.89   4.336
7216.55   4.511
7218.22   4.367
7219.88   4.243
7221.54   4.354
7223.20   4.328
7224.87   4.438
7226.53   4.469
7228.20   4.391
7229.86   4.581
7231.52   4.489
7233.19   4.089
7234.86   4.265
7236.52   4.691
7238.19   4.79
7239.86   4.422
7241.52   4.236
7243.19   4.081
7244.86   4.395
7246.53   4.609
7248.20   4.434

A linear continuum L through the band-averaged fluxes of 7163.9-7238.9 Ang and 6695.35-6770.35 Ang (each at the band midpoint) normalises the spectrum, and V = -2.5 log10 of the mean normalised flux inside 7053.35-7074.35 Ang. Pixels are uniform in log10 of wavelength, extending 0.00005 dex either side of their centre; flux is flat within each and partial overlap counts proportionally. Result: -0.03 mag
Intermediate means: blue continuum 4.66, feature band 4.5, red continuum 4.27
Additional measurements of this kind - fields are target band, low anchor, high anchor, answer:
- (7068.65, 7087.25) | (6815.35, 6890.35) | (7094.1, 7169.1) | 0.04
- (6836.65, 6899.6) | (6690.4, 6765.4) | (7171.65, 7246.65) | -0.04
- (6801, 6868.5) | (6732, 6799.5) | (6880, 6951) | -0.04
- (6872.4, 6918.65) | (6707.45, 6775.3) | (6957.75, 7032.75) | 0.01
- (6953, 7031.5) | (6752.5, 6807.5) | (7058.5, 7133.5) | -0.07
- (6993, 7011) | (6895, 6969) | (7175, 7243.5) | 0.02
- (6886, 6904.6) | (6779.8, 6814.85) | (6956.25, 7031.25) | -0.03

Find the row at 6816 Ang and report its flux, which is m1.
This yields 4.768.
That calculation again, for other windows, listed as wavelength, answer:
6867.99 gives 4.588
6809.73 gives 4.595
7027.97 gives 4.507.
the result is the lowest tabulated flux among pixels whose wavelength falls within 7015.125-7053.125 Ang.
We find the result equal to 4.425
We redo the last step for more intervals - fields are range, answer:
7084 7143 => 3.957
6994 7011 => 4.191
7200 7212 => 4.005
